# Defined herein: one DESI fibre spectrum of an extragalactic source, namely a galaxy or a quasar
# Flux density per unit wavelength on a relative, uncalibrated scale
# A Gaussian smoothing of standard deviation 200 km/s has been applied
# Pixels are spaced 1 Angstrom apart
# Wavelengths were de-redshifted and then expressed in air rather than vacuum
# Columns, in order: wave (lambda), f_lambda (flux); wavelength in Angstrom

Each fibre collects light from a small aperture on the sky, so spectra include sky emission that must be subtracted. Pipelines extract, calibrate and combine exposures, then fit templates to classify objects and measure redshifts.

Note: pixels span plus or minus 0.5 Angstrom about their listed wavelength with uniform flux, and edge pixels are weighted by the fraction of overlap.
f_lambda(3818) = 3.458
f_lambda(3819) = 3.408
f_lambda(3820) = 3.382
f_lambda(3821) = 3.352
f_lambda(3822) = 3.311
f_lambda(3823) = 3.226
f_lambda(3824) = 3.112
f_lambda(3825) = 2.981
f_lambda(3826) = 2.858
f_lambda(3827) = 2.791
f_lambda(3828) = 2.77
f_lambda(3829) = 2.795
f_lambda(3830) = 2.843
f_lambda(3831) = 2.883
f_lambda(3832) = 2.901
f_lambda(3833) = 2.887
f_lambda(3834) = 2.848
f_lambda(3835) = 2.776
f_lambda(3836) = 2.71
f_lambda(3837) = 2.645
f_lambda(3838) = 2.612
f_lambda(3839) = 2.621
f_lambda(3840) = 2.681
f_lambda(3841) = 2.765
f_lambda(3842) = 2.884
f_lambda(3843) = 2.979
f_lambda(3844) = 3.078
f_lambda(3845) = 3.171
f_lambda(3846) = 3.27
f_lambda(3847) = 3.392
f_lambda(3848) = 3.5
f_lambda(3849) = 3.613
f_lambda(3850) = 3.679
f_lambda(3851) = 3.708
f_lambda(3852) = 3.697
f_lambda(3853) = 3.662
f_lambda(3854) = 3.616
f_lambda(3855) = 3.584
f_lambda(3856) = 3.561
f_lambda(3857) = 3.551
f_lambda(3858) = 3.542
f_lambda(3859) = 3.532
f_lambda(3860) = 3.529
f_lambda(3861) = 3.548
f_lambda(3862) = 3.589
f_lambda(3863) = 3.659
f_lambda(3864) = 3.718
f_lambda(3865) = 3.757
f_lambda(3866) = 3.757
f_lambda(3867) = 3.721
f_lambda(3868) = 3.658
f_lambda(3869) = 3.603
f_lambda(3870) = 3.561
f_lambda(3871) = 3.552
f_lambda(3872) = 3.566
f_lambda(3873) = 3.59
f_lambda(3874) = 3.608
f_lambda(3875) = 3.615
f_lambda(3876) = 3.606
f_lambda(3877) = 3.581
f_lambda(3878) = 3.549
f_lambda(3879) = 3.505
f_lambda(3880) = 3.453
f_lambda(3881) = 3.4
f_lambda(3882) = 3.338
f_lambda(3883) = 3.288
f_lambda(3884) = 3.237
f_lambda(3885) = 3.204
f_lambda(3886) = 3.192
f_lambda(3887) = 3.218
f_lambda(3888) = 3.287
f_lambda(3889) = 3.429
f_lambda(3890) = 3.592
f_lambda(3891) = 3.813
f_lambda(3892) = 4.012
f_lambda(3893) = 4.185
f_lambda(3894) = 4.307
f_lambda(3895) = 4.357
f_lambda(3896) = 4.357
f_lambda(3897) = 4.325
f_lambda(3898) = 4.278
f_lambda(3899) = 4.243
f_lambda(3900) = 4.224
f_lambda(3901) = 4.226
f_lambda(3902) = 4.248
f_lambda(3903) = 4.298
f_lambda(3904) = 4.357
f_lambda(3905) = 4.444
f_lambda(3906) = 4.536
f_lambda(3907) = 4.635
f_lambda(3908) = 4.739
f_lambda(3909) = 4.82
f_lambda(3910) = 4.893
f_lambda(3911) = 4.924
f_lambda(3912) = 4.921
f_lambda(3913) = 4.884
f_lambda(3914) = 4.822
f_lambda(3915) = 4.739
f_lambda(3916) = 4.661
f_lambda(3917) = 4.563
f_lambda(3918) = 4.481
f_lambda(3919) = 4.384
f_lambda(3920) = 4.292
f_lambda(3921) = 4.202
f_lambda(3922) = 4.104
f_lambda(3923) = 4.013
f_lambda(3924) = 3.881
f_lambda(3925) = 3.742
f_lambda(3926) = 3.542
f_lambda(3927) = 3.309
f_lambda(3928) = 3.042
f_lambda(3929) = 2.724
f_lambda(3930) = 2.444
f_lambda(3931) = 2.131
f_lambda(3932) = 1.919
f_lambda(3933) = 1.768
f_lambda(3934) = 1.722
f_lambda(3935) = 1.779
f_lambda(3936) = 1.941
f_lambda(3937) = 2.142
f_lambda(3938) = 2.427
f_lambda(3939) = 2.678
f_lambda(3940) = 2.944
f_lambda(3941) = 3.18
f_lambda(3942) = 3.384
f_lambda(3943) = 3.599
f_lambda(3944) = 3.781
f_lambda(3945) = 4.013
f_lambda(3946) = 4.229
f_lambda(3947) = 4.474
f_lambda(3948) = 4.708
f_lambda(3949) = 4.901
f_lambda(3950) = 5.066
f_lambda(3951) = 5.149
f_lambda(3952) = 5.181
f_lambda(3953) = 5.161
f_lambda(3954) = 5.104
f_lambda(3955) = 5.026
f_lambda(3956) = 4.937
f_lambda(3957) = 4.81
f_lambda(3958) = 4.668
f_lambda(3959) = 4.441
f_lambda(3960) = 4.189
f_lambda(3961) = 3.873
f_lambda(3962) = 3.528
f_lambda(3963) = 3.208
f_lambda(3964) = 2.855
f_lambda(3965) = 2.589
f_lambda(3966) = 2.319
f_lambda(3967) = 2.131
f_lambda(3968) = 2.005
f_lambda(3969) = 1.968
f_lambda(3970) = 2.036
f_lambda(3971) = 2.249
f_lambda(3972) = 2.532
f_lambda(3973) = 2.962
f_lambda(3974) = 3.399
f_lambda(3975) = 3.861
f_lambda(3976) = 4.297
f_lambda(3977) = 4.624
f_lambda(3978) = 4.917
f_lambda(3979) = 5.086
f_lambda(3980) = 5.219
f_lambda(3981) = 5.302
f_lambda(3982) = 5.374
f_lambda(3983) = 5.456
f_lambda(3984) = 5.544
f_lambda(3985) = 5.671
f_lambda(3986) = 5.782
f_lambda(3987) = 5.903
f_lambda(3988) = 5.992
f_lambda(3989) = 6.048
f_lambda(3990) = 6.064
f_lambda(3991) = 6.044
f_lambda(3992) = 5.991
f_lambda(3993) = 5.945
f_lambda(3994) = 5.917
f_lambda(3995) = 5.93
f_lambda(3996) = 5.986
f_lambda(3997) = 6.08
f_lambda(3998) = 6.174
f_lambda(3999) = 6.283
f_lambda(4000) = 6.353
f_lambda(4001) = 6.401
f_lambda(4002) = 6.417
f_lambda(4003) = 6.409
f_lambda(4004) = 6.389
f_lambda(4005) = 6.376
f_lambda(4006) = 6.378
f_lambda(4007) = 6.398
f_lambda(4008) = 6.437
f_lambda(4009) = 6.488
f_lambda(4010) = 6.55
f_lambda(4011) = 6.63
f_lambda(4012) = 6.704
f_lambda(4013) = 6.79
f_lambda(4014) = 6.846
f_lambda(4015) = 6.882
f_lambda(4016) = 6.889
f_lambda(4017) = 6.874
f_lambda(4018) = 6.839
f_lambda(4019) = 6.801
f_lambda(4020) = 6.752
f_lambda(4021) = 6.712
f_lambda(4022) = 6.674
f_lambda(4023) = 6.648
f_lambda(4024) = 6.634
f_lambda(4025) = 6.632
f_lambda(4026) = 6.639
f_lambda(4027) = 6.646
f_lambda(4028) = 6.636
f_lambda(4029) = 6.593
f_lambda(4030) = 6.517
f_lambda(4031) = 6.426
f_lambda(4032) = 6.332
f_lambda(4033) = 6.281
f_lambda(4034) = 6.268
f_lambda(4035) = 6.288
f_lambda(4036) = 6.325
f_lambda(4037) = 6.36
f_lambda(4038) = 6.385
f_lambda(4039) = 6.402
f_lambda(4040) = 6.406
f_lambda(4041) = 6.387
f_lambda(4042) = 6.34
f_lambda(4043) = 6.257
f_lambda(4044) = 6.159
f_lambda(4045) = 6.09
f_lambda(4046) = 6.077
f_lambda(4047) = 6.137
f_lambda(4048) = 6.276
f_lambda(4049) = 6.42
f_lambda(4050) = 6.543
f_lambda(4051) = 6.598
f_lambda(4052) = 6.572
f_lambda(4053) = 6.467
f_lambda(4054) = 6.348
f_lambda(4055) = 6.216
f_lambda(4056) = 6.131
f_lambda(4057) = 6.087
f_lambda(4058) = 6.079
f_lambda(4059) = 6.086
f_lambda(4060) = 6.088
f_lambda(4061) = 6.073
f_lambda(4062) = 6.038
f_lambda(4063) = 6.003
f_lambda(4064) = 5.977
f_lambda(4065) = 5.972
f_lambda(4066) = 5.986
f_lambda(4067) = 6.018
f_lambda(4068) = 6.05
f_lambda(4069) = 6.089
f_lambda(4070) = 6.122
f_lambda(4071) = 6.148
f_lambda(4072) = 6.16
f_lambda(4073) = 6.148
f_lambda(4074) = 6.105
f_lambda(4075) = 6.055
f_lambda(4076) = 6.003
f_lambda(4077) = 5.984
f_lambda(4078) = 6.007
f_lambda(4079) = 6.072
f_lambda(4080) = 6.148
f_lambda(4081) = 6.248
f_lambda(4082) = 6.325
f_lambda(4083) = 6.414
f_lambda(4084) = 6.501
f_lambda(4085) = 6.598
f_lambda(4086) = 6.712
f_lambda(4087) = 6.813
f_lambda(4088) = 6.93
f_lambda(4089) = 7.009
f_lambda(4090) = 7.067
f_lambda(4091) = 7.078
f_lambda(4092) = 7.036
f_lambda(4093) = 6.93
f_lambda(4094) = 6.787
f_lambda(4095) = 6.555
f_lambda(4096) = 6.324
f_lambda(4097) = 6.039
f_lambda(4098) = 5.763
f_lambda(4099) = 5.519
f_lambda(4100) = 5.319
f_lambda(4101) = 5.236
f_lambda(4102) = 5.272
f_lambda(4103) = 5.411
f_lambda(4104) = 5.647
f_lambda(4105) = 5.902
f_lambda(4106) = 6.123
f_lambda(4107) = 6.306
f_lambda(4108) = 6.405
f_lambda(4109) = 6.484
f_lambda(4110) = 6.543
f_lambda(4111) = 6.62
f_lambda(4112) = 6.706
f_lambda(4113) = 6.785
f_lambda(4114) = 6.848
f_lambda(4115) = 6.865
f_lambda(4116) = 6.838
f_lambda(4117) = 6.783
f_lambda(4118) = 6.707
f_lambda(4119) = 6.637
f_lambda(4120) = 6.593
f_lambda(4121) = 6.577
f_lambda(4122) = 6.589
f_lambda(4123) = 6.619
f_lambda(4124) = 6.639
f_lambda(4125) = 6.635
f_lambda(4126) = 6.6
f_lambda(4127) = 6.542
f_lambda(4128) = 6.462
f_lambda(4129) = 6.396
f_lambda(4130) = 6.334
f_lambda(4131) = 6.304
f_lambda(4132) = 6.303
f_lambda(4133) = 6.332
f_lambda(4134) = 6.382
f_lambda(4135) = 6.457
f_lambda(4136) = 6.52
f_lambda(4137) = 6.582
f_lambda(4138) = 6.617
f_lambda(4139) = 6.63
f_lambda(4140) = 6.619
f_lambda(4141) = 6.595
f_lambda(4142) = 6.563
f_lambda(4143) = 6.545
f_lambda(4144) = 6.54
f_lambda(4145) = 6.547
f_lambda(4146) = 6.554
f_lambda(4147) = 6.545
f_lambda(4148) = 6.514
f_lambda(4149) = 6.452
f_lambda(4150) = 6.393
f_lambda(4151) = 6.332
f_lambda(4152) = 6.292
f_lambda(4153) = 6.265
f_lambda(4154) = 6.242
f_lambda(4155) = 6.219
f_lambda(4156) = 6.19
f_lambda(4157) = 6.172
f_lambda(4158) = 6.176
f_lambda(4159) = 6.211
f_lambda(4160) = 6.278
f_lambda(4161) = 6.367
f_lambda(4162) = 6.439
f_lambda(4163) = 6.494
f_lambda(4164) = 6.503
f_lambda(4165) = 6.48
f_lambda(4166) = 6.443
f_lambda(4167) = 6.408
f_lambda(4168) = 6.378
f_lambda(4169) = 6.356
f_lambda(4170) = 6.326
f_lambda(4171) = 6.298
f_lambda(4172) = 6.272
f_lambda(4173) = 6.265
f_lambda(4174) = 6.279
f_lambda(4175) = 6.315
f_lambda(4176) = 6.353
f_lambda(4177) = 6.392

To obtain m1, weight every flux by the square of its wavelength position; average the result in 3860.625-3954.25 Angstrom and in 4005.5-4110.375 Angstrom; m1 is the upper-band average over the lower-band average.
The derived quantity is 1.80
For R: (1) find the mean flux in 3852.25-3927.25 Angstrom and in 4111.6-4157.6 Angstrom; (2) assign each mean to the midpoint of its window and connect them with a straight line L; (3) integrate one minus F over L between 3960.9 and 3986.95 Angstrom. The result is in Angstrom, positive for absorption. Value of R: 5.4 Angstrom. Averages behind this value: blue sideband 3.93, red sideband 6.52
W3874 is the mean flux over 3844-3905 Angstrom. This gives 3.69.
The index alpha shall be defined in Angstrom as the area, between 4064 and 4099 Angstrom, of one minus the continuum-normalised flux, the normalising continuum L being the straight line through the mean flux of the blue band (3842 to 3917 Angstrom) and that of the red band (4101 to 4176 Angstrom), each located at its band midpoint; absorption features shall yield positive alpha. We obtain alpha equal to -3.0 Angstrom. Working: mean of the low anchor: 3.84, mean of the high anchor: 6.41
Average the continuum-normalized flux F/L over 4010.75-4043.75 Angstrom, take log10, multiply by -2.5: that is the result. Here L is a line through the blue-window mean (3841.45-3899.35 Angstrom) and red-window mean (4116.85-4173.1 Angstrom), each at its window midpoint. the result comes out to -0.25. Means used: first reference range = 3.6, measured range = 6.57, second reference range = 6.45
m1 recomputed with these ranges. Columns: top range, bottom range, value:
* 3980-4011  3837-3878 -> 1.89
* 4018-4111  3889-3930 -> 1.61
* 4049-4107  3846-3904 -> 1.86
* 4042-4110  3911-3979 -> 1.82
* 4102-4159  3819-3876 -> 2.26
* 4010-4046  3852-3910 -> 1.85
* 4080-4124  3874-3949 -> 1.89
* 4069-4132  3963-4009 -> 1.35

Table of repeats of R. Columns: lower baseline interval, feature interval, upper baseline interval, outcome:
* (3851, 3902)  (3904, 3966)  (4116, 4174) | 5.7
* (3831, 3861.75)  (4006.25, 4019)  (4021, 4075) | -2.1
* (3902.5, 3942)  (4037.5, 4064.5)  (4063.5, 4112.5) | -2.8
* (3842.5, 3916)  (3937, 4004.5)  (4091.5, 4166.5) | 3.3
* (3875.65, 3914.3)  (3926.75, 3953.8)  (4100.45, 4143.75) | 7.1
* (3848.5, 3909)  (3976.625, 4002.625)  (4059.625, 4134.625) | -3.7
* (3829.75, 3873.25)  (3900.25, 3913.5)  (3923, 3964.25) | -4.2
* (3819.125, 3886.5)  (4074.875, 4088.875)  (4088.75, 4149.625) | -0.9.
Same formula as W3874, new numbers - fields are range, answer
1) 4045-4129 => 6.32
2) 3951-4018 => 5.15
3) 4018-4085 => 6.3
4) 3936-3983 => 3.83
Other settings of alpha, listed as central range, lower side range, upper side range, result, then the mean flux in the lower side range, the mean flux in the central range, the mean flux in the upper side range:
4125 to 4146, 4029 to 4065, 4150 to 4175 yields -0.6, 6.27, 6.5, 6.32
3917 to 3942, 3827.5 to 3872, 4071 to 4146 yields 6.8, 3.29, 3.07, 6.41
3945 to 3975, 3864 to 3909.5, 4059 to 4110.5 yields 5.8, 3.85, 3.79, 6.21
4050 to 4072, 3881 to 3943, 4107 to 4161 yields -2.3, 3.71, 6.16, 6.5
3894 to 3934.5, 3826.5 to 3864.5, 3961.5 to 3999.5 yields -1.4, 3.2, 4.01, 4.56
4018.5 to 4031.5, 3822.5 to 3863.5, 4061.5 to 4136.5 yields -2.9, 3.17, 6.64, 6.34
